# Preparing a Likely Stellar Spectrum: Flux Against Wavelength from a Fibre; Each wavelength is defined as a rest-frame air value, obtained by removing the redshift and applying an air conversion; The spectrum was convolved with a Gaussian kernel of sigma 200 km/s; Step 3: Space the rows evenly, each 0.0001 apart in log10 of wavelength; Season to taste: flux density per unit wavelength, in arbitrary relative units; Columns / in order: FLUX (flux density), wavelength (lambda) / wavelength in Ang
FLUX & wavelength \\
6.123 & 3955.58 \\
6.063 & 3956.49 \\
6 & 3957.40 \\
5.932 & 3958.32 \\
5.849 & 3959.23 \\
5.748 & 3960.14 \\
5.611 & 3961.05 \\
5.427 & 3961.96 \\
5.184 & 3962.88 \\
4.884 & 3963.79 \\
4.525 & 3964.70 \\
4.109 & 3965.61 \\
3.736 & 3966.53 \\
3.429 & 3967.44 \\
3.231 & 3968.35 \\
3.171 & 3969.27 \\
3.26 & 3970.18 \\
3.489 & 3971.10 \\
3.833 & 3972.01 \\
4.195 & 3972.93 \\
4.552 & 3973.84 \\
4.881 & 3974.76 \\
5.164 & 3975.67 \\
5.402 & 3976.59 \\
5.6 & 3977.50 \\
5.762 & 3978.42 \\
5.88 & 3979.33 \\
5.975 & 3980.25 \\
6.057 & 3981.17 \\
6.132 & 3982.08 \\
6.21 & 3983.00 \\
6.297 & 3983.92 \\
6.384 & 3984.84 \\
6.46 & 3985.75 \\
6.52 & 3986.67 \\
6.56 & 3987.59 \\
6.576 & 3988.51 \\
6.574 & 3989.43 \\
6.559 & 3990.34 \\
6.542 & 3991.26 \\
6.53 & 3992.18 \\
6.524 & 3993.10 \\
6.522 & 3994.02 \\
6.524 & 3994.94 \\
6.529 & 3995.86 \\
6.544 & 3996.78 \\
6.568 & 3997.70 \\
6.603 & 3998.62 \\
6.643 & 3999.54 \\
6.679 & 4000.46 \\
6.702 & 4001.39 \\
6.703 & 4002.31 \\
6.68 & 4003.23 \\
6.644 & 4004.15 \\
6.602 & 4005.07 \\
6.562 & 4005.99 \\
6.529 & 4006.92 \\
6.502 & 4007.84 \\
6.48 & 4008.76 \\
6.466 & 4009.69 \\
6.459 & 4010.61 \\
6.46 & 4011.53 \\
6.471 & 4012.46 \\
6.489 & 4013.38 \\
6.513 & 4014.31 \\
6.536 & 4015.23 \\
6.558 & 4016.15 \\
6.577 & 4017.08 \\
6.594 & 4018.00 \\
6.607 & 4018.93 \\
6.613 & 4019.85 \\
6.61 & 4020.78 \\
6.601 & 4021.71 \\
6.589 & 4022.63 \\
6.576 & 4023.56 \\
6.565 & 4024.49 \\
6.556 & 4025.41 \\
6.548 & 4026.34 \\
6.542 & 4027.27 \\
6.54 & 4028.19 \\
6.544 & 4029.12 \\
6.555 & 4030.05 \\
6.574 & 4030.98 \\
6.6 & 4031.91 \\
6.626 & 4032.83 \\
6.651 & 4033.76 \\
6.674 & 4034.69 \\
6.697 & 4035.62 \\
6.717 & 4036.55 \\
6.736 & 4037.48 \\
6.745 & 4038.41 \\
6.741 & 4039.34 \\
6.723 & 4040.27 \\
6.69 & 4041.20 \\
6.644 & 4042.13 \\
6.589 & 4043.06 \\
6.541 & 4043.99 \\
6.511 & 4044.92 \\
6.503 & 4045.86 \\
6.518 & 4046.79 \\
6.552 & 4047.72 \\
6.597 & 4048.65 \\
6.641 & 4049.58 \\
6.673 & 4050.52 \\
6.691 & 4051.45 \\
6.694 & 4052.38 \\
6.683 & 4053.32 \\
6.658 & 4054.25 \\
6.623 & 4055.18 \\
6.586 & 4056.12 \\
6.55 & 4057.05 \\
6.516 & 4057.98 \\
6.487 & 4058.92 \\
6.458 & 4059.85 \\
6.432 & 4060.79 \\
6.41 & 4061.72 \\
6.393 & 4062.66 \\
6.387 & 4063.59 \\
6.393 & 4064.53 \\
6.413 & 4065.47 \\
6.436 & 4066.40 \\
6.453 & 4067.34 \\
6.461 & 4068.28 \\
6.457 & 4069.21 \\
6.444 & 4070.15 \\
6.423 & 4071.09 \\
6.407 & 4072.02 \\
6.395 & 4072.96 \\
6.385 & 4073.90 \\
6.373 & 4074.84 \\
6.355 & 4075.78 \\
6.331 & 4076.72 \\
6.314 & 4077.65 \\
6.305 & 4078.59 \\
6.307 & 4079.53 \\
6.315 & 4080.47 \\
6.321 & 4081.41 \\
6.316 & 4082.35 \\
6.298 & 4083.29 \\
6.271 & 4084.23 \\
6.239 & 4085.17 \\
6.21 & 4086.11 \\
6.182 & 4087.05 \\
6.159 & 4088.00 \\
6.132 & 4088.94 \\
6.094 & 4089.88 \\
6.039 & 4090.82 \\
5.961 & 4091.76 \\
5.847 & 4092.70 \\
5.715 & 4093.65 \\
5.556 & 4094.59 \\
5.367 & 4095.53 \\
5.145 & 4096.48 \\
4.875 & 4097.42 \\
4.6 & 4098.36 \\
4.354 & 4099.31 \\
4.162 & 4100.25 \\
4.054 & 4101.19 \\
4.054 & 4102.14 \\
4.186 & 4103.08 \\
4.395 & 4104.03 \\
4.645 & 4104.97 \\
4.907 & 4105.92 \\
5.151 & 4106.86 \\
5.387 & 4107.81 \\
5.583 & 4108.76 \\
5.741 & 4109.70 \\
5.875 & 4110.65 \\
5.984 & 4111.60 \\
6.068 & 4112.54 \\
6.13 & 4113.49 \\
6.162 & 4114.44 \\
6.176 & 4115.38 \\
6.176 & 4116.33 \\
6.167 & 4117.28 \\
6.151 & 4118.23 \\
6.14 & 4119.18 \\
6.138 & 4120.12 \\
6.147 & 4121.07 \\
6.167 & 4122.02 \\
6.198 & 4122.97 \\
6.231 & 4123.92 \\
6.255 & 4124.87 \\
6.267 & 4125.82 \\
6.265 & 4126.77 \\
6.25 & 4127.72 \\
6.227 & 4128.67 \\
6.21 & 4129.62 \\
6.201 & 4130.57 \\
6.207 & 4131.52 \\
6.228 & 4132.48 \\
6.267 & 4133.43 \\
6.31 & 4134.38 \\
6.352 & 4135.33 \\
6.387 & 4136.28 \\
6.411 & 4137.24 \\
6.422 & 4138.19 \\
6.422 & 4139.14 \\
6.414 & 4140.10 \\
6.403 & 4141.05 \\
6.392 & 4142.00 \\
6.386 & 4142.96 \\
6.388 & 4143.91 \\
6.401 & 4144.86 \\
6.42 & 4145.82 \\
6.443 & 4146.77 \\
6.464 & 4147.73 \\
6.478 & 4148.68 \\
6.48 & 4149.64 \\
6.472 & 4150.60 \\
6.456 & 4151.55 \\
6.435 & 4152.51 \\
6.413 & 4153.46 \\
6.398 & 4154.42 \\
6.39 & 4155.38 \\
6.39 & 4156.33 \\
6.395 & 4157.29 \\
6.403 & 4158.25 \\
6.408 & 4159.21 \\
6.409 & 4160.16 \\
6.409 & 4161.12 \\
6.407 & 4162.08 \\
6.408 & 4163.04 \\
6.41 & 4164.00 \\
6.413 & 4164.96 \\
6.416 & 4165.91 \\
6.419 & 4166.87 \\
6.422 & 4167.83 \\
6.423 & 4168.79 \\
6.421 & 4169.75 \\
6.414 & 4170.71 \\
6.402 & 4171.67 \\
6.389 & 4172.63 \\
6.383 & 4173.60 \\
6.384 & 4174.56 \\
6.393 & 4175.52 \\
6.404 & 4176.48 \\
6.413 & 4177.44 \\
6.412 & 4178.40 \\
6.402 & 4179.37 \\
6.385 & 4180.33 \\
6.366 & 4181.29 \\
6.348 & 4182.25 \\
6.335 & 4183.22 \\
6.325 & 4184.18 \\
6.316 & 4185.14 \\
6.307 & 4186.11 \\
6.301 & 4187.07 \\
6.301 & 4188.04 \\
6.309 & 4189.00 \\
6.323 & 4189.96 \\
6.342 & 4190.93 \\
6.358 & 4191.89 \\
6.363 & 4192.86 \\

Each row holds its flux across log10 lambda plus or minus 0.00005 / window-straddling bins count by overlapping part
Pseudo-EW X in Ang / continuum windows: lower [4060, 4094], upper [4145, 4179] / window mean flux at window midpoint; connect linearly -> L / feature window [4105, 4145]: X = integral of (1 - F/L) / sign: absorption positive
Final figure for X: 1.5 Ang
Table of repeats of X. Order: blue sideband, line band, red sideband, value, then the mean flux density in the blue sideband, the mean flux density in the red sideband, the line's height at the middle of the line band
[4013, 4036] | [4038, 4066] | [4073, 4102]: -1.5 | 6.58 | 5.81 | 6.24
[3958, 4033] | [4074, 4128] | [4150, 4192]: 3.9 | 5.99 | 6.39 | 6.23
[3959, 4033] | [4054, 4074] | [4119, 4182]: -1.0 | 5.99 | 6.36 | 6.16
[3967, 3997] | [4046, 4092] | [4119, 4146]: -3.2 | 5.57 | 6.29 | 5.99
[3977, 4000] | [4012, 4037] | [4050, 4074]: -0.6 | 6.36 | 6.5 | 6.43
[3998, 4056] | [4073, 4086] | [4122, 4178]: 0.4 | 6.6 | 6.37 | 6.5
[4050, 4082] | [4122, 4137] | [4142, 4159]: 0.4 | 6.46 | 6.42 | 6.43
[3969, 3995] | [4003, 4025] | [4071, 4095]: -2.7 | 5.67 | 6.2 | 5.84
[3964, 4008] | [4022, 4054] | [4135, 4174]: -3.6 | 5.74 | 6.41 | 5.95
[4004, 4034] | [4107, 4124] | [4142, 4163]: 1.2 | 6.55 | 6.42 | 6.46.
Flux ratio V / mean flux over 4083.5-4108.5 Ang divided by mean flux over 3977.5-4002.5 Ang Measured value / 0.8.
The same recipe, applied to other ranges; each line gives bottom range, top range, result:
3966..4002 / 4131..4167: 1.13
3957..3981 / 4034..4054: 1.38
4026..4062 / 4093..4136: 0.86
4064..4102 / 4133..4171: 1.08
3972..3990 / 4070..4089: 1.09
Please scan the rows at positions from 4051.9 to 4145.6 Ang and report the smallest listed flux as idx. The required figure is 4.054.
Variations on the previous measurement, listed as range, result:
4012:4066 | 6.387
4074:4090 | 6.094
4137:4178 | 6.383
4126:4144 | 6.201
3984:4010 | 6.384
